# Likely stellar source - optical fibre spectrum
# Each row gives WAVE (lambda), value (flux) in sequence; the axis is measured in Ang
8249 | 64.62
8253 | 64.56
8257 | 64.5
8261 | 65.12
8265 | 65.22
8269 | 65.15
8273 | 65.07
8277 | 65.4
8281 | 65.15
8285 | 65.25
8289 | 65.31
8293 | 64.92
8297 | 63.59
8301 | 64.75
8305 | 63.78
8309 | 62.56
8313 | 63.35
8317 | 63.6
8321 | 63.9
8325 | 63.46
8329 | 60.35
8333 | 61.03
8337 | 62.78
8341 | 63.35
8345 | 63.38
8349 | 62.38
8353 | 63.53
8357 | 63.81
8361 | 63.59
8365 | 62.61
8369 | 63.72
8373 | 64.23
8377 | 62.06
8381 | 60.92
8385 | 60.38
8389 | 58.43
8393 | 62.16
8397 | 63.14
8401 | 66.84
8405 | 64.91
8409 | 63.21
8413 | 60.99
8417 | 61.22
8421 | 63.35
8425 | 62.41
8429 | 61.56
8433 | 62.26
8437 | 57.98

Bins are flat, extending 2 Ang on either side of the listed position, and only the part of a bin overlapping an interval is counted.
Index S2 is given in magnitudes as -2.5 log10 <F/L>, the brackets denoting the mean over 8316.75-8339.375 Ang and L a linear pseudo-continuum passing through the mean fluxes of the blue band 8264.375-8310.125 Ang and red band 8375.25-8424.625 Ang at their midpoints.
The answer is 0.02 mag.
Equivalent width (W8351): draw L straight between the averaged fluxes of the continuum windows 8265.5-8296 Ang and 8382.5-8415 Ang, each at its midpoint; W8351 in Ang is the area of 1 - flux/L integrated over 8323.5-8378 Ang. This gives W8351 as 0.57 Ang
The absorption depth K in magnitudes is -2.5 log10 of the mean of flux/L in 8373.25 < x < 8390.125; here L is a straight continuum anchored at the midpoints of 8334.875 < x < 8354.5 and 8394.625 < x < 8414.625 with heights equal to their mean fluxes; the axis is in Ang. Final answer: 0.045 mag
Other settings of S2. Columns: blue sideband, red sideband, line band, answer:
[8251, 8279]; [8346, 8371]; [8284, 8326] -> 0.004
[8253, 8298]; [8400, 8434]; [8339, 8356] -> 0.012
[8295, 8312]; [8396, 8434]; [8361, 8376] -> -0.003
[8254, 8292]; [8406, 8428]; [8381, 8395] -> 0.044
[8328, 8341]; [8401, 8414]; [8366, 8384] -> 0.005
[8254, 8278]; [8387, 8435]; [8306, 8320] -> 0.016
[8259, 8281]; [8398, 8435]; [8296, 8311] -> 0.017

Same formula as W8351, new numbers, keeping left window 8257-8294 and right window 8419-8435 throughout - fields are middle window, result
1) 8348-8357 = 0.1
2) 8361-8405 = 0.4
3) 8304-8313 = 0.2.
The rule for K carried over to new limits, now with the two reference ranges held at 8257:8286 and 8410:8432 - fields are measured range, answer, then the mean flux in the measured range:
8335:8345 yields 0.010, 63.1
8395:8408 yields -0.042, 64.8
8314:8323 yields 0.008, 63.7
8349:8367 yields 0.001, 63.3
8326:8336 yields 0.047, 61.2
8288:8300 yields 0.002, 64.6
